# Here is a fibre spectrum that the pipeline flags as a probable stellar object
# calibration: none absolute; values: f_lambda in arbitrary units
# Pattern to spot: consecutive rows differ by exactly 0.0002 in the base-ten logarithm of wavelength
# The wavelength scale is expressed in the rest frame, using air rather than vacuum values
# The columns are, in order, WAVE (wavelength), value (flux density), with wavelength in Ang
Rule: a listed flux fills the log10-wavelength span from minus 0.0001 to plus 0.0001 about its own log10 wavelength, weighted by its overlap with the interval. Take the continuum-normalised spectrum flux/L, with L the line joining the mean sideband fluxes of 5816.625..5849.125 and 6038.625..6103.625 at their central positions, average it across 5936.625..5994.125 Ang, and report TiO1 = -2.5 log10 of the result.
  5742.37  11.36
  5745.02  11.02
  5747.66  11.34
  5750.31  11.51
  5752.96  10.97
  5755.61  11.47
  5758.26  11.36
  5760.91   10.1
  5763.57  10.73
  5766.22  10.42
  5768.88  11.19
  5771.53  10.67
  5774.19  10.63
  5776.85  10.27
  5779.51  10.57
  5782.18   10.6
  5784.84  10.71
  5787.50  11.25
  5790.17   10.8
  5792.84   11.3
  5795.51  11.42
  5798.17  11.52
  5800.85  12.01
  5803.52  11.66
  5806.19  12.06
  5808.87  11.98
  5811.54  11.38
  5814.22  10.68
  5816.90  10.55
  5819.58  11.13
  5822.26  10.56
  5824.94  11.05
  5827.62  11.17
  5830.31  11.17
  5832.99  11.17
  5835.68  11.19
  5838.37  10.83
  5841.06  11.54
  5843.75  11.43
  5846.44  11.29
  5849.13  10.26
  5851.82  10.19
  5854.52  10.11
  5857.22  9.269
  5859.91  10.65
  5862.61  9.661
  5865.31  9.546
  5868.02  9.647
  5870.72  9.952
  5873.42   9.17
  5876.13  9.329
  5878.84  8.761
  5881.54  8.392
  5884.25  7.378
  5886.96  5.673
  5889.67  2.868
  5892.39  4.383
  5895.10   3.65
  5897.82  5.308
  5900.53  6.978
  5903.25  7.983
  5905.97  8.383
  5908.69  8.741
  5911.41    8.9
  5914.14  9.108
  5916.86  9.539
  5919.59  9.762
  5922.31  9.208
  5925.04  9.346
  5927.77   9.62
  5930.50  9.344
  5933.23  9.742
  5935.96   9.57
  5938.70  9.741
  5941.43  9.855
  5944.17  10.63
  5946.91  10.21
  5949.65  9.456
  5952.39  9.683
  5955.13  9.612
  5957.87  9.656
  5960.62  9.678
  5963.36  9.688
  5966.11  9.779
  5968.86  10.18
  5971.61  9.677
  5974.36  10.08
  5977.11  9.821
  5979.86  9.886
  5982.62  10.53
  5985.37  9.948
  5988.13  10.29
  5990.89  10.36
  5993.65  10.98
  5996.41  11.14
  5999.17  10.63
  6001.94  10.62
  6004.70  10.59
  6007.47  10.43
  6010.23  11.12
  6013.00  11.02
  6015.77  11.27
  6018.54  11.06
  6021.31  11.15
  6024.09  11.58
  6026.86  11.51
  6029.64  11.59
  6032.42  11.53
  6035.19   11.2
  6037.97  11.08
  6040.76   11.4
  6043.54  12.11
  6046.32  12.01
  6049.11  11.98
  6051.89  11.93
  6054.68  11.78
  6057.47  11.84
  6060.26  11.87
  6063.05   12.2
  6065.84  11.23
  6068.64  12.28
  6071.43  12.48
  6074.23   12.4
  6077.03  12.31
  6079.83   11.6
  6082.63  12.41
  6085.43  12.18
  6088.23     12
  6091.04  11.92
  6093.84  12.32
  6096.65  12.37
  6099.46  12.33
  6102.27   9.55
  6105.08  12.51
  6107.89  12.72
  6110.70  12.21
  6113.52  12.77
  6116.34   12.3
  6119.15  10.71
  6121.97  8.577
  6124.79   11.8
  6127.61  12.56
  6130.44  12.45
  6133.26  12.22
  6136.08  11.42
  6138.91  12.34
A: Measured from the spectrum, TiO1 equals 0.16 mag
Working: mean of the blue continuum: 11.1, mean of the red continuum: 11.9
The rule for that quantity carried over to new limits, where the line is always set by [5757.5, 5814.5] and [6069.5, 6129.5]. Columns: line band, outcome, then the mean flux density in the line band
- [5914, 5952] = 0.18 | 9.67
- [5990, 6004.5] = 0.09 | 10.7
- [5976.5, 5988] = 0.15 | 10.1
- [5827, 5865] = 0.06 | 10.7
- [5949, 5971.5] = 0.19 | 9.72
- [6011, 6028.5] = 0.04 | 11.3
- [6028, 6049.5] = 0.01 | 11.6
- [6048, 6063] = -0.01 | 11.9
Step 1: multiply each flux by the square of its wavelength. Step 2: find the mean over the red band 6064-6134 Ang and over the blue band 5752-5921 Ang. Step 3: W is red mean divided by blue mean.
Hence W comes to 1.3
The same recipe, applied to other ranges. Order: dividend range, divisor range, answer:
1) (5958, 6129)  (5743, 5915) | 1.22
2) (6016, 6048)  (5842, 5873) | 1.20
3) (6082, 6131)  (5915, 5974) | 1.29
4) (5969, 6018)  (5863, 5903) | 1.50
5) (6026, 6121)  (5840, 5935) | 1.45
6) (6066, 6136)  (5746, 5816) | 1.20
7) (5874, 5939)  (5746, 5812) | 0.75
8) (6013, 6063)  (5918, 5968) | 1.23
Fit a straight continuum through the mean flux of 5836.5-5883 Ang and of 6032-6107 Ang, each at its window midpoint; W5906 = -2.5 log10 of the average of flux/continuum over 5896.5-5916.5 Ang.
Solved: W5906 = 0.29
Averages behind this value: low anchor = 10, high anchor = 11.9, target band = 8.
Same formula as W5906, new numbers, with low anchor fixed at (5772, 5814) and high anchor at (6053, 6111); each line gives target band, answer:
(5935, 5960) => 0.18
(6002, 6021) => 0.09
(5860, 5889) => 0.30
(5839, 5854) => 0.04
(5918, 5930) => 0.22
